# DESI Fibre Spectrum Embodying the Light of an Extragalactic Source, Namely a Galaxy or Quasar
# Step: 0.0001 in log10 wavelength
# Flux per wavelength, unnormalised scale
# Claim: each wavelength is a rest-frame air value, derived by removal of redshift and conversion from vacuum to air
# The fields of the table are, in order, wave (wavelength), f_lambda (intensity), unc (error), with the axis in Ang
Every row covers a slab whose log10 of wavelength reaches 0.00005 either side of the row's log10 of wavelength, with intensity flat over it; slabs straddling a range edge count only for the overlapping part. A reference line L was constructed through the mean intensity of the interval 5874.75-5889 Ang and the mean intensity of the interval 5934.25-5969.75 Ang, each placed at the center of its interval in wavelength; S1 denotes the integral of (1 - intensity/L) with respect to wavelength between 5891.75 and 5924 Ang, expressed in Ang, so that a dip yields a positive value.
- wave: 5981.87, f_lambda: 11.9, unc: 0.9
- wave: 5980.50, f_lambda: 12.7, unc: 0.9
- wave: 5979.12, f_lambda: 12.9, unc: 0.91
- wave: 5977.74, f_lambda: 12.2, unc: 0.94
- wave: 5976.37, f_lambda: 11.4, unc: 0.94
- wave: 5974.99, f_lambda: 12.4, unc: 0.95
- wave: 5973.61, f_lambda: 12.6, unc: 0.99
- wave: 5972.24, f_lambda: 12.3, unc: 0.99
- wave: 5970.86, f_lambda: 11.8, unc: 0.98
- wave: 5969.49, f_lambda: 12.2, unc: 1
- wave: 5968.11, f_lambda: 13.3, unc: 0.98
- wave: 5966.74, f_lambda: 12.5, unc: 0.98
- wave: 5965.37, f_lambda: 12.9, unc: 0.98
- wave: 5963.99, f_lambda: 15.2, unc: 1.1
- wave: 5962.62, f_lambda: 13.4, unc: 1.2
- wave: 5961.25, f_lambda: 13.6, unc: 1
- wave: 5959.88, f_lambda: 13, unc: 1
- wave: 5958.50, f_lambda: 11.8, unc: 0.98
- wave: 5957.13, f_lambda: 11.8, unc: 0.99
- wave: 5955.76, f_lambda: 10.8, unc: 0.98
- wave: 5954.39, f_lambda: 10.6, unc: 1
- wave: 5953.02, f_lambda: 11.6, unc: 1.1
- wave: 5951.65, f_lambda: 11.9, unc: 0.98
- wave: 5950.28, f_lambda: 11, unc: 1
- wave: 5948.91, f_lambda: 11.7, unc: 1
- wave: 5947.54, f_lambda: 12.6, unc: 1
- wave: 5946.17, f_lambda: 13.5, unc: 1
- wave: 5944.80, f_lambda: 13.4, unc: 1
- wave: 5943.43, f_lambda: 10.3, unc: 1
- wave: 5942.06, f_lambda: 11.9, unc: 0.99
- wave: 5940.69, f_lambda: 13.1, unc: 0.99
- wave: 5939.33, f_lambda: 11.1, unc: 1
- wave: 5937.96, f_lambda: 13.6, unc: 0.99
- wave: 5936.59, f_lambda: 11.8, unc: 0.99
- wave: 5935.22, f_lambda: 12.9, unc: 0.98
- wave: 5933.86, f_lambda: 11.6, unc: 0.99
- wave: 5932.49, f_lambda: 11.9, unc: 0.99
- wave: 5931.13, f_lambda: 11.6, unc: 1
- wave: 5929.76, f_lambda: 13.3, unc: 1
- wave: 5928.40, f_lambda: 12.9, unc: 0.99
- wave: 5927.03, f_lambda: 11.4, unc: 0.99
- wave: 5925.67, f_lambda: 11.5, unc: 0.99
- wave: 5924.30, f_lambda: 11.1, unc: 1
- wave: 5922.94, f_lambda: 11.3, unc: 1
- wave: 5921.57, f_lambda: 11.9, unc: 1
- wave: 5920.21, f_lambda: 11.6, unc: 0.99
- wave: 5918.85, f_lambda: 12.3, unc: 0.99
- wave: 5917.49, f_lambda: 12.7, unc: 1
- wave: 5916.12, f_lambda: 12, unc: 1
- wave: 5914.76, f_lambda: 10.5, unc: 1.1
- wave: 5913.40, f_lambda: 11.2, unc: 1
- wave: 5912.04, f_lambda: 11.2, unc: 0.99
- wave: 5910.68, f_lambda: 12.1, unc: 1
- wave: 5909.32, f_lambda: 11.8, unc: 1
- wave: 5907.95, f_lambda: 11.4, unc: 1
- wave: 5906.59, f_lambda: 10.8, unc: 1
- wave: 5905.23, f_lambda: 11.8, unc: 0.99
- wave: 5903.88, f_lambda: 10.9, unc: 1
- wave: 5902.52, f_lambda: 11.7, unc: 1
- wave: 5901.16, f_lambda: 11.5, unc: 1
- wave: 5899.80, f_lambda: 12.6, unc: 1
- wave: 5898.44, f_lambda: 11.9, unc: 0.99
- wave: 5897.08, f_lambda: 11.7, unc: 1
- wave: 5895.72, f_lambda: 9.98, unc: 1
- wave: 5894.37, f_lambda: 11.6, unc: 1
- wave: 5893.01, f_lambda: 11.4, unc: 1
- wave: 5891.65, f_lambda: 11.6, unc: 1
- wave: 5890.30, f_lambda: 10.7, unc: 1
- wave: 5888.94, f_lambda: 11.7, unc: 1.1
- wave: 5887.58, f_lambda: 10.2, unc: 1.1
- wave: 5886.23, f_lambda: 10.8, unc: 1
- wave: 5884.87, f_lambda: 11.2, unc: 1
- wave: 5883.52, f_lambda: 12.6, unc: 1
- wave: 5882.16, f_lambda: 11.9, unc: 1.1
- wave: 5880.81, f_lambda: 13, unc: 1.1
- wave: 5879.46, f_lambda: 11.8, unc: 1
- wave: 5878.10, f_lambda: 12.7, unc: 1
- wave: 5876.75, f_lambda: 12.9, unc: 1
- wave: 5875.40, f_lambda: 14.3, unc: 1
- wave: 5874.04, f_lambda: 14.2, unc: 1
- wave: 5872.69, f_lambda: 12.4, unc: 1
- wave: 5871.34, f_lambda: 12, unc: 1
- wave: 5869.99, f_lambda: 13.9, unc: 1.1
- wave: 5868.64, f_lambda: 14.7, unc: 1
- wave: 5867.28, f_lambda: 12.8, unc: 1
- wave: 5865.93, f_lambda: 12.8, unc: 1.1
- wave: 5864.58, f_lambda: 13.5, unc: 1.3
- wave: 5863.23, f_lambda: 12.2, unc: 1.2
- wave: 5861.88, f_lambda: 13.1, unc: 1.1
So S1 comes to 1.7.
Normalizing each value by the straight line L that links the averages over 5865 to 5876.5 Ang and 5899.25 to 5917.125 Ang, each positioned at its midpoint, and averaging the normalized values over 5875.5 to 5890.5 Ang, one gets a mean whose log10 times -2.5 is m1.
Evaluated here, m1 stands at 0.08 mag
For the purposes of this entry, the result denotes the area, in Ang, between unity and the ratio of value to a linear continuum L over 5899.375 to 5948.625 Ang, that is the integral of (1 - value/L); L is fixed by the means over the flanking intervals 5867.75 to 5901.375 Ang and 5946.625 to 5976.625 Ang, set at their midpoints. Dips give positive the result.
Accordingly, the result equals 1.3 Ang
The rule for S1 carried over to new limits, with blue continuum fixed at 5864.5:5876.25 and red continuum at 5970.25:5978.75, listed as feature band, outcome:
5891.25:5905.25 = 1.7 Ang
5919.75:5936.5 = 1.0 Ang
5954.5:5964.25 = -0.2 Ang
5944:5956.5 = 0.6 Ang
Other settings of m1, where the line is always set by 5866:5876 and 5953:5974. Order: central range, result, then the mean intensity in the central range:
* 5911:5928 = 0.12 mag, 11.6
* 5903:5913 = 0.14 mag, 11.4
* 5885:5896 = 0.20 mag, 11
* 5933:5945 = 0.05 mag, 12.1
